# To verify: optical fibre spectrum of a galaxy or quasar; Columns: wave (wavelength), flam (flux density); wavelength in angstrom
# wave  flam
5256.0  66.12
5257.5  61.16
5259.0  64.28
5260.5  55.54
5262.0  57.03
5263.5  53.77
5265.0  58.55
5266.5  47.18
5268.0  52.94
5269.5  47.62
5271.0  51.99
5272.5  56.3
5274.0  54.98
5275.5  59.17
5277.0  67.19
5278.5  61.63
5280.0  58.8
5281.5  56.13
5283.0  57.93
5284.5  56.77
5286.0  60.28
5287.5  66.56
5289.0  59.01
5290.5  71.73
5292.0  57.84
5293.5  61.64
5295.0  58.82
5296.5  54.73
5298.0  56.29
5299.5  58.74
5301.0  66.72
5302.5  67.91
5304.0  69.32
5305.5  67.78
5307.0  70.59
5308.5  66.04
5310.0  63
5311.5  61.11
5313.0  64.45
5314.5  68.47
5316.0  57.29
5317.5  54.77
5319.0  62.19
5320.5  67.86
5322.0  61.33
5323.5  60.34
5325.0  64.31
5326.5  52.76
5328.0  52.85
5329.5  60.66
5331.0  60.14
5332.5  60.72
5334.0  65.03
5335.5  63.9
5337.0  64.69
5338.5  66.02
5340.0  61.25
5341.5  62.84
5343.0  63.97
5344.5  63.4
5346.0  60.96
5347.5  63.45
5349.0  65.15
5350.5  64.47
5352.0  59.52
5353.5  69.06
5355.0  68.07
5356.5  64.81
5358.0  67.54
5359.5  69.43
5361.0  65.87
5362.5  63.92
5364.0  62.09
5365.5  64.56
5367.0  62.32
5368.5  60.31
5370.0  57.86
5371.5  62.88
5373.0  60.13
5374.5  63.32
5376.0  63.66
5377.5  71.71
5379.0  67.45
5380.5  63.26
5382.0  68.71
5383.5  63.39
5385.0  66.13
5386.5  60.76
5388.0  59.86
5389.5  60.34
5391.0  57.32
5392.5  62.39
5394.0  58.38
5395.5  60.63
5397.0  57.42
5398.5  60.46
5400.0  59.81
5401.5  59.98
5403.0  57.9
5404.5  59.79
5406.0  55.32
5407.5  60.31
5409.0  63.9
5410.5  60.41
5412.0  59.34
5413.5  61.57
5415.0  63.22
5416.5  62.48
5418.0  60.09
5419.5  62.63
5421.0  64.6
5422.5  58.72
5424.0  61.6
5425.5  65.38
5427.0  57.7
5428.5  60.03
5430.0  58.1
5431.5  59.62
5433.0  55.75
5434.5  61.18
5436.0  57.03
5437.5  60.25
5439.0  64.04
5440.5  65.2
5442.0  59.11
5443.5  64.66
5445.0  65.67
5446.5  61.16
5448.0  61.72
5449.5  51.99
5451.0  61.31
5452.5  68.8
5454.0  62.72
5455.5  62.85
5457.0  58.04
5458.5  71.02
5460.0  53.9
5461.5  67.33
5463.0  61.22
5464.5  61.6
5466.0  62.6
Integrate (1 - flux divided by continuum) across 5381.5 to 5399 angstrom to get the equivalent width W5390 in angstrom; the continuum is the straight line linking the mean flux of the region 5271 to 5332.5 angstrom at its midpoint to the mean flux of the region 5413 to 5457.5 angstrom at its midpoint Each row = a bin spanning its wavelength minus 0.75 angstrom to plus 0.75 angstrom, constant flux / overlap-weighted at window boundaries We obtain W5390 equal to 0.0 angstrom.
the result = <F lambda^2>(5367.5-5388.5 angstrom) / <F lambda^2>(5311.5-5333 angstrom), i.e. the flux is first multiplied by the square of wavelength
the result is 1.1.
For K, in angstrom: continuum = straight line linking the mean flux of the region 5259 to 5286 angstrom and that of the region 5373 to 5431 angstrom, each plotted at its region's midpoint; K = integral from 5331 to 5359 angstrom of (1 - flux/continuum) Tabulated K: -2.28 angstrom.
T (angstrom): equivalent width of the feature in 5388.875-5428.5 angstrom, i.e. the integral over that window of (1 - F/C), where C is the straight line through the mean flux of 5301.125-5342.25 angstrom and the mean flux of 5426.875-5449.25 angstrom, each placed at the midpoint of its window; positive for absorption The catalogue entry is 0.5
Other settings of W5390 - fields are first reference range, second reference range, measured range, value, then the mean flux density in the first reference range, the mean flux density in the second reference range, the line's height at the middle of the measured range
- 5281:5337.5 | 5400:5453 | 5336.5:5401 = -2.0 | 61.9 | 60.8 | 61.3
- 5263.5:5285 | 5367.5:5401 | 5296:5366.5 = -4.8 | 56.1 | 62.1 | 59.2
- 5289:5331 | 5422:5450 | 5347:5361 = -1.0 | 62.1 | 60.6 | 61.6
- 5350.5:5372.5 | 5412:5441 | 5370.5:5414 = 0.7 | 64.1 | 60.9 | 62.6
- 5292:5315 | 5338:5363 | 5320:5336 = 0.8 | 63.5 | 64.7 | 64.1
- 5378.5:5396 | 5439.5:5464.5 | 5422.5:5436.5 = 0.6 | 62.3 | 62.3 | 62.3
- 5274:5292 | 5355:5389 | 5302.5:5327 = -0.5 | 61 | 64.1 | 62.1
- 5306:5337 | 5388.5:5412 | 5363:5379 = -0.7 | 62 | 59.6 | 60.5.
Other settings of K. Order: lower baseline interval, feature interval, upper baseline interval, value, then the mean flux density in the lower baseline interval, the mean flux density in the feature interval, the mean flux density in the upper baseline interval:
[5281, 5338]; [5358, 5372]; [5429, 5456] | -0.4 angstrom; 61.9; 63.5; 61.1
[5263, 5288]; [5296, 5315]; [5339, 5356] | -1.4 angstrom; 56.9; 64.3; 63.9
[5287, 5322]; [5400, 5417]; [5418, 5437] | 0.1 angstrom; 63.1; 60.3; 60.2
